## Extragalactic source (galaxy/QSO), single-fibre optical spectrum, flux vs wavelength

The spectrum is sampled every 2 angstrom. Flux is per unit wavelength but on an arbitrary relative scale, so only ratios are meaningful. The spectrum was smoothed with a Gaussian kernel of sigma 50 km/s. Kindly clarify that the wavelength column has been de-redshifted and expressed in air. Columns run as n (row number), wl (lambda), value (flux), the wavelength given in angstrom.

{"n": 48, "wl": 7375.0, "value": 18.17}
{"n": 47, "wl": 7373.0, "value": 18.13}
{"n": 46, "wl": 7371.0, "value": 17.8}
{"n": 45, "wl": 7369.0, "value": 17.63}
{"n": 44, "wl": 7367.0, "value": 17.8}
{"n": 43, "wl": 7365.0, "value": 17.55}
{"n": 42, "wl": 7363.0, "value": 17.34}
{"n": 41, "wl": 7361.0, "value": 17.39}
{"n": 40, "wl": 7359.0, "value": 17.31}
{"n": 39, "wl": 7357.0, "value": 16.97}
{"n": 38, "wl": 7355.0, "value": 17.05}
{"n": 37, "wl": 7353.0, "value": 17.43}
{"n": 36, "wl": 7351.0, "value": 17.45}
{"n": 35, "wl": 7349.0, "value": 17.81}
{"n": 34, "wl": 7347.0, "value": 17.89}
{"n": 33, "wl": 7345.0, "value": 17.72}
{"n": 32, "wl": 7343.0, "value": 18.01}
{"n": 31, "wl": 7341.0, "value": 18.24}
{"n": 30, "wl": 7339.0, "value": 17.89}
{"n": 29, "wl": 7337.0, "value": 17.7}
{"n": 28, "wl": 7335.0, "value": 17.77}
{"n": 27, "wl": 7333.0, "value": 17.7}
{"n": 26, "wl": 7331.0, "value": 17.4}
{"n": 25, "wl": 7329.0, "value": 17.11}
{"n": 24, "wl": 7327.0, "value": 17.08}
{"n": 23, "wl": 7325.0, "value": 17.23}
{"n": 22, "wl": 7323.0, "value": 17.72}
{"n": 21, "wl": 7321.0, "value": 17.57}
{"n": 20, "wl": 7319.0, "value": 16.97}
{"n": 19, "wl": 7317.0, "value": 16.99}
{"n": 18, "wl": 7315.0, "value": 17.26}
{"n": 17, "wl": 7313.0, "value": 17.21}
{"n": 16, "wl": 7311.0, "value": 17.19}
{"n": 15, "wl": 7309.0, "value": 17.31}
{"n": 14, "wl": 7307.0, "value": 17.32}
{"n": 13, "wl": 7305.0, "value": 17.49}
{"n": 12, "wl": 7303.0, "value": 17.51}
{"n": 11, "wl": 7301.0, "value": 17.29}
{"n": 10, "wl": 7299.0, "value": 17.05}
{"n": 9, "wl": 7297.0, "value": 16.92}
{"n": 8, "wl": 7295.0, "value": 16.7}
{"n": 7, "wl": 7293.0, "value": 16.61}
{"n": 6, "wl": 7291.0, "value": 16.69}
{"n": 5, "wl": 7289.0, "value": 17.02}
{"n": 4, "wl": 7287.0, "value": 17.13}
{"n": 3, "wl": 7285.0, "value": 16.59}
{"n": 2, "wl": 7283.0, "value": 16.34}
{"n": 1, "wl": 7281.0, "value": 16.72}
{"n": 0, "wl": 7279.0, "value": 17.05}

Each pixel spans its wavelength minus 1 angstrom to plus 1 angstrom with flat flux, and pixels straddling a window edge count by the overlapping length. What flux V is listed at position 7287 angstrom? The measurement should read 17.13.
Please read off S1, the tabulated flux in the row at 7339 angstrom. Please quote 17.89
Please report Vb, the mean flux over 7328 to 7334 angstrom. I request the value 17.4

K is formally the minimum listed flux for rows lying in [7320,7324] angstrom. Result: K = 17.57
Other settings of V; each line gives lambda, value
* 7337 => 17.7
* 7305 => 17.49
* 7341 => 18.24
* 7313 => 17.21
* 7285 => 16.59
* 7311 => 17.19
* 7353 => 17.43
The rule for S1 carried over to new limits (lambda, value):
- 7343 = 18.01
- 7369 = 17.63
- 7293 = 16.61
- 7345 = 17.72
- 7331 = 17.4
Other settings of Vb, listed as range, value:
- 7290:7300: 16.8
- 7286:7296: 16.8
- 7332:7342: 17.9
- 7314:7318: 17.1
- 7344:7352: 17.7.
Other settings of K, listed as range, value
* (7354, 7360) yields 16.97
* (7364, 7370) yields 17.55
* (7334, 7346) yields 17.7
